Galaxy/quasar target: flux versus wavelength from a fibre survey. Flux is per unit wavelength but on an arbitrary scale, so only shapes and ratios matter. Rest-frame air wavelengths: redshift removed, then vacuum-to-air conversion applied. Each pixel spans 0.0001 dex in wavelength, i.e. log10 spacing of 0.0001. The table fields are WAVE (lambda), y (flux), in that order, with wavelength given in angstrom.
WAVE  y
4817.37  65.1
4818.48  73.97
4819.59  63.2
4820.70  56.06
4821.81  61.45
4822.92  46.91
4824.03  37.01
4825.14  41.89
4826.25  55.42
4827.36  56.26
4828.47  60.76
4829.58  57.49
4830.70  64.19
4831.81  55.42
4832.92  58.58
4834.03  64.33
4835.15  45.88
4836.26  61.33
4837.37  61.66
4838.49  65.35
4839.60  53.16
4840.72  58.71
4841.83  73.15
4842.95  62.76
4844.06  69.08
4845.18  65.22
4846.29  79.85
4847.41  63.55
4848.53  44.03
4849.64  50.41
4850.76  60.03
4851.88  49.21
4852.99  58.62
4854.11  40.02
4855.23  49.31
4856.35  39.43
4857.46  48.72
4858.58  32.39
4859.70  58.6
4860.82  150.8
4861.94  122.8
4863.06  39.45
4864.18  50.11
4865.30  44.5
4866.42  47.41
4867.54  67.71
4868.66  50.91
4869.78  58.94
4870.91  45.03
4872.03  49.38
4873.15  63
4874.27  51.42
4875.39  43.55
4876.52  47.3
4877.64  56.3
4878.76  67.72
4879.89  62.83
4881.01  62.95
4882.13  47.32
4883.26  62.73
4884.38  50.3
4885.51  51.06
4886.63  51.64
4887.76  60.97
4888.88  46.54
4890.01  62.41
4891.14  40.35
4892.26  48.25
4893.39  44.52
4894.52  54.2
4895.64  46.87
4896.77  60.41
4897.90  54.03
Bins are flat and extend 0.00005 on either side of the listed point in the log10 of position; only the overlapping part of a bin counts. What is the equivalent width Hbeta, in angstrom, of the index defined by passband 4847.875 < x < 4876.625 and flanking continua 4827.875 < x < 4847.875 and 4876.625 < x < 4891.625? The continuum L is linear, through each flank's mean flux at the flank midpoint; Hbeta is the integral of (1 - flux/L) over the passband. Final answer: 1.1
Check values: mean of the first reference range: 62.2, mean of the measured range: 56.4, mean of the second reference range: 55.4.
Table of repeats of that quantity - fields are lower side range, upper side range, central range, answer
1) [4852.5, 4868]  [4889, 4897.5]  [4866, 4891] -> 0.2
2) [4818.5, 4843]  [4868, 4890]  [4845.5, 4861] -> -0.2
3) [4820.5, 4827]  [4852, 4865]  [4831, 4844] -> -1.4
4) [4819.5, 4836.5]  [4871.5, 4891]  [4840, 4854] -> -1.4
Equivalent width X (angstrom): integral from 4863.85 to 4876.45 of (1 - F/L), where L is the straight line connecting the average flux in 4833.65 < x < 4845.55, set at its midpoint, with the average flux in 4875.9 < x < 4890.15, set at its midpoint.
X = 1.3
